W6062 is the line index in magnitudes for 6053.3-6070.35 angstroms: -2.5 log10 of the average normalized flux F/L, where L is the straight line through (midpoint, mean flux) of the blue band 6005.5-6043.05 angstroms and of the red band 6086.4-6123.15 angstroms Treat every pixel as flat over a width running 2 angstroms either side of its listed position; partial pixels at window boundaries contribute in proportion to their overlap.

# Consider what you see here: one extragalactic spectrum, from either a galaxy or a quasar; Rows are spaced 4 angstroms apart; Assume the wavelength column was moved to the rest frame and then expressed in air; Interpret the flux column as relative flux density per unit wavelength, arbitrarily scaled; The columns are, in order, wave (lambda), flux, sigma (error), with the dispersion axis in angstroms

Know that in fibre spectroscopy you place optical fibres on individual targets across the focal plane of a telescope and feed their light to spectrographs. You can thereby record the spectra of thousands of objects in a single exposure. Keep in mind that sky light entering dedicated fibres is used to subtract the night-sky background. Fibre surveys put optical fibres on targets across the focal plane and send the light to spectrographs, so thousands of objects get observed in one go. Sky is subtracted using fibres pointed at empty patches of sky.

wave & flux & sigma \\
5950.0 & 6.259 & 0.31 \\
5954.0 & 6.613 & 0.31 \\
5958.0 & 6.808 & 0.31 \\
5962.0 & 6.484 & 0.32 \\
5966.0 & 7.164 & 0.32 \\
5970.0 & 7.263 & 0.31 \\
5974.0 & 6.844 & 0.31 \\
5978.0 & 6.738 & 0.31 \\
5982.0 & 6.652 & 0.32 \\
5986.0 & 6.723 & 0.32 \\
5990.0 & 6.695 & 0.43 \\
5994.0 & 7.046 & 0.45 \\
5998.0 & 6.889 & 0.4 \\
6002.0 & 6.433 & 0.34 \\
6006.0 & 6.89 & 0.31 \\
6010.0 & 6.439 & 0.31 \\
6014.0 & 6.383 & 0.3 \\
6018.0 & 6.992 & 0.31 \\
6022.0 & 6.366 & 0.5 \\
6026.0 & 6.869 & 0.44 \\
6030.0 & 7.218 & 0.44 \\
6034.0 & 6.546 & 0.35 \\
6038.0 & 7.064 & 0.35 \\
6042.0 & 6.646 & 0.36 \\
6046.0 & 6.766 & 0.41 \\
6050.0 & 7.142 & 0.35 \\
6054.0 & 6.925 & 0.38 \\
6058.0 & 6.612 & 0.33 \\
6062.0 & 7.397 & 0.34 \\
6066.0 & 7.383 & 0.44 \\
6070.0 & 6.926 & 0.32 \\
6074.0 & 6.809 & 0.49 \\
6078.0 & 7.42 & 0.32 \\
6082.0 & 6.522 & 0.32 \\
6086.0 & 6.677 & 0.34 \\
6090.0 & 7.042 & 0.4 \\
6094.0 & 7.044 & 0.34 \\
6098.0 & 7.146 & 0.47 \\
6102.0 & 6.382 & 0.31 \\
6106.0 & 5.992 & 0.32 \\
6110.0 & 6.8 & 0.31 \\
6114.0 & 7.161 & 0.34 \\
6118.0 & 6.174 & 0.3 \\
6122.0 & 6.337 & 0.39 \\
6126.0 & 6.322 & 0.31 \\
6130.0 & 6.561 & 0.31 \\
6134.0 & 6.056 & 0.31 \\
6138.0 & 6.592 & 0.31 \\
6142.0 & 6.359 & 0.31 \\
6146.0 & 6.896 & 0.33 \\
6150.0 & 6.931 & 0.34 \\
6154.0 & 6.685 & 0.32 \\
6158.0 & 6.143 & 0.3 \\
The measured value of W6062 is -0.06 mag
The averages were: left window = 6.74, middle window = 7.07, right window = 6.68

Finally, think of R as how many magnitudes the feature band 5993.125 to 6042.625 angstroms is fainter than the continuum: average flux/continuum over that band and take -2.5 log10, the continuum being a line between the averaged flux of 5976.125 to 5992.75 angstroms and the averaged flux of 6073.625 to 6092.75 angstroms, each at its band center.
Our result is 0.005 mag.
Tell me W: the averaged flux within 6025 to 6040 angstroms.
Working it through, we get 6.93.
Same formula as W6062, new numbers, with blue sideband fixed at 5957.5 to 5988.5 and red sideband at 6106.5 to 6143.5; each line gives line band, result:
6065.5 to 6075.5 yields -0.064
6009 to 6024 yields 0.029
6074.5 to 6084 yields -0.059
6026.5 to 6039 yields -0.037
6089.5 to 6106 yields -0.040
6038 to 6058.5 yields -0.033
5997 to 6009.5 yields 0.011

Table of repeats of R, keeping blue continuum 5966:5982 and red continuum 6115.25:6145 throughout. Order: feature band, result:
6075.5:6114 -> -0.048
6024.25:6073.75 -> -0.045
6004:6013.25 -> 0.030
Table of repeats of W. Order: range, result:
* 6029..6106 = 6.9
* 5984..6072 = 6.83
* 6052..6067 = 7.06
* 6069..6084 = 6.92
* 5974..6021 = 6.71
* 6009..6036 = 6.7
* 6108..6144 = 6.48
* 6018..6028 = 6.69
